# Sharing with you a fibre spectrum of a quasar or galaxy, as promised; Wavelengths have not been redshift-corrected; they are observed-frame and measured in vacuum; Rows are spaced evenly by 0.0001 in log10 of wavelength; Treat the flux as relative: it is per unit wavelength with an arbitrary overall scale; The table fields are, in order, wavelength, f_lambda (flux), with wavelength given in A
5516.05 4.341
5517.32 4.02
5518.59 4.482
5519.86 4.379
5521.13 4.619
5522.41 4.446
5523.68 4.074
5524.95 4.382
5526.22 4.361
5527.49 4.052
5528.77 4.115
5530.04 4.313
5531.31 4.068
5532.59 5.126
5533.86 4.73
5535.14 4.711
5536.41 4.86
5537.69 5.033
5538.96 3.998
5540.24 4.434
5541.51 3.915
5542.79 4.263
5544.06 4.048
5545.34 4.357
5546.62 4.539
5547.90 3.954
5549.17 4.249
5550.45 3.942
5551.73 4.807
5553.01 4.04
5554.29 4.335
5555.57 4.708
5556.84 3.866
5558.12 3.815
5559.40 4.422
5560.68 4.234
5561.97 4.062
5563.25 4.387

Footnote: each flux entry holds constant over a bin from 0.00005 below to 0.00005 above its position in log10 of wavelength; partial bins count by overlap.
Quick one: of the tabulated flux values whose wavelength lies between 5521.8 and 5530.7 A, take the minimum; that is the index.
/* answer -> 4.052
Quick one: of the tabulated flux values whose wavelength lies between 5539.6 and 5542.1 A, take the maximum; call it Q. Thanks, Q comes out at 4.434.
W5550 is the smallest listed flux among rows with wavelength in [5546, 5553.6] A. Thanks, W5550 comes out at 3.942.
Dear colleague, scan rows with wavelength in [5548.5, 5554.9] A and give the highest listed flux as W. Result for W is 4.807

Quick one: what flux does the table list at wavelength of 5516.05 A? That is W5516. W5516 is 4.341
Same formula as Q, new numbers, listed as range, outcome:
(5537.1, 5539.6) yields 5.033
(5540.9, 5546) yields 4.357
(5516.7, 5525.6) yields 4.619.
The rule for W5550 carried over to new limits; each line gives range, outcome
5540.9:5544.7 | 3.915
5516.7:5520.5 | 4.02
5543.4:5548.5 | 3.954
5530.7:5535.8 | 4.068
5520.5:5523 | 4.446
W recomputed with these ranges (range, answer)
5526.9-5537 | 5.126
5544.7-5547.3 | 4.539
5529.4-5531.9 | 4.313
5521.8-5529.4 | 4.446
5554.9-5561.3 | 4.708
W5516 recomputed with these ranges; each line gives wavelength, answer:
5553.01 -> 4.04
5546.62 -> 4.539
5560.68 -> 4.234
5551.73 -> 4.807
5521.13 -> 4.619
